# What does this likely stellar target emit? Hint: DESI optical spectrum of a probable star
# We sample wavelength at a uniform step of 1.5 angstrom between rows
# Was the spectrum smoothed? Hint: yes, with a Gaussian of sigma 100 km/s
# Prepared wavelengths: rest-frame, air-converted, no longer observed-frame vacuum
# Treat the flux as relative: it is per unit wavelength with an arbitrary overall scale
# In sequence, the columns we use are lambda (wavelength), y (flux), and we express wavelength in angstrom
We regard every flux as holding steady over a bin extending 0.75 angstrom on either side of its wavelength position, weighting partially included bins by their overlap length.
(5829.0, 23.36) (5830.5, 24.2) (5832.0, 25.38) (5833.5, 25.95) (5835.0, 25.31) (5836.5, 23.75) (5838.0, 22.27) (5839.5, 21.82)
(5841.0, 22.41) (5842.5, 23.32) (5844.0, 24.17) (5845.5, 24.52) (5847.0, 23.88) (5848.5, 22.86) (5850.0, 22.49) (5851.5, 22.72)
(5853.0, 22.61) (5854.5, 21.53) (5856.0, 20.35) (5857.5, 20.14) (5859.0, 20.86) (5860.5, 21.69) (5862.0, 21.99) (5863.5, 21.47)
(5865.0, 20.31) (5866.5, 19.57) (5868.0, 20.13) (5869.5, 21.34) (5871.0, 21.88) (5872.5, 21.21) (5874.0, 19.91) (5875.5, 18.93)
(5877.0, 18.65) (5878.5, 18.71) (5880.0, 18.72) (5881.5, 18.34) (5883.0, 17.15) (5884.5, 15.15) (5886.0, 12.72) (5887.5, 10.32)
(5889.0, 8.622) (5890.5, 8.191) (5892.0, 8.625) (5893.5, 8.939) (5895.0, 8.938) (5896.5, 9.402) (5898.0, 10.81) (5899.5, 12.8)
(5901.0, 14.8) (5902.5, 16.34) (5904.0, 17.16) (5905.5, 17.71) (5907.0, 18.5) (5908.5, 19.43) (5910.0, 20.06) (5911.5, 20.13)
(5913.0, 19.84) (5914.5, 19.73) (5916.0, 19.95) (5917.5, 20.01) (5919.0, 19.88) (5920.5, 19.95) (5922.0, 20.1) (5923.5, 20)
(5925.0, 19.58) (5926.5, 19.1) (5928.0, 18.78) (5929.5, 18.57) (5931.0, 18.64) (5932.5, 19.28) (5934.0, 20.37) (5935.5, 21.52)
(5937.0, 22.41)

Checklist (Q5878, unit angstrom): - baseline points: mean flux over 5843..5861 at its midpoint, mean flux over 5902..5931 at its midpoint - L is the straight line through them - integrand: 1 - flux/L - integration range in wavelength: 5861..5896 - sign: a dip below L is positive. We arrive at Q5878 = 7.7 angstrom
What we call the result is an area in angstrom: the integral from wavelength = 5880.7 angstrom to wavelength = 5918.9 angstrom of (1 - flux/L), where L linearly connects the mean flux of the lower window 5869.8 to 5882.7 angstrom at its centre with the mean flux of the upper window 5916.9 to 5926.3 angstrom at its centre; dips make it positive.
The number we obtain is 9.1 angstrom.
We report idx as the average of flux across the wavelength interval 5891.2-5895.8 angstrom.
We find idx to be 8.83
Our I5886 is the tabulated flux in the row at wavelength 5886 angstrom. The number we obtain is 12.72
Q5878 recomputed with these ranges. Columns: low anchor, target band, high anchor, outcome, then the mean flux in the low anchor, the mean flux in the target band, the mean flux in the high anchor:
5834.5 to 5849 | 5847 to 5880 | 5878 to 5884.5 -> -1.0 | 23.4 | 20.9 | 17.9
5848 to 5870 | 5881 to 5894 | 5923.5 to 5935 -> 5.4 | 21.3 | 11.9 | 19.3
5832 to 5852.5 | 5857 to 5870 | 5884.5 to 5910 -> -0.9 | 23.6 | 20.8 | 13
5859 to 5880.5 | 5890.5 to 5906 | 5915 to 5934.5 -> 6.0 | 20.4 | 12.3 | 19.5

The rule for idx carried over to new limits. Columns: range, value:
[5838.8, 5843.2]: 22.5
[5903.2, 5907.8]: 17.8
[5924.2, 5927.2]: 19.4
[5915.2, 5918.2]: 20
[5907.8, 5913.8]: 19.9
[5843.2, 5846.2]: 24.3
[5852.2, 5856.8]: 21.5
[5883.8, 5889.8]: 11.6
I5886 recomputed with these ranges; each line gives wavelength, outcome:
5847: 23.88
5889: 8.622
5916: 19.95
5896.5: 9.402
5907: 18.5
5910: 20.06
